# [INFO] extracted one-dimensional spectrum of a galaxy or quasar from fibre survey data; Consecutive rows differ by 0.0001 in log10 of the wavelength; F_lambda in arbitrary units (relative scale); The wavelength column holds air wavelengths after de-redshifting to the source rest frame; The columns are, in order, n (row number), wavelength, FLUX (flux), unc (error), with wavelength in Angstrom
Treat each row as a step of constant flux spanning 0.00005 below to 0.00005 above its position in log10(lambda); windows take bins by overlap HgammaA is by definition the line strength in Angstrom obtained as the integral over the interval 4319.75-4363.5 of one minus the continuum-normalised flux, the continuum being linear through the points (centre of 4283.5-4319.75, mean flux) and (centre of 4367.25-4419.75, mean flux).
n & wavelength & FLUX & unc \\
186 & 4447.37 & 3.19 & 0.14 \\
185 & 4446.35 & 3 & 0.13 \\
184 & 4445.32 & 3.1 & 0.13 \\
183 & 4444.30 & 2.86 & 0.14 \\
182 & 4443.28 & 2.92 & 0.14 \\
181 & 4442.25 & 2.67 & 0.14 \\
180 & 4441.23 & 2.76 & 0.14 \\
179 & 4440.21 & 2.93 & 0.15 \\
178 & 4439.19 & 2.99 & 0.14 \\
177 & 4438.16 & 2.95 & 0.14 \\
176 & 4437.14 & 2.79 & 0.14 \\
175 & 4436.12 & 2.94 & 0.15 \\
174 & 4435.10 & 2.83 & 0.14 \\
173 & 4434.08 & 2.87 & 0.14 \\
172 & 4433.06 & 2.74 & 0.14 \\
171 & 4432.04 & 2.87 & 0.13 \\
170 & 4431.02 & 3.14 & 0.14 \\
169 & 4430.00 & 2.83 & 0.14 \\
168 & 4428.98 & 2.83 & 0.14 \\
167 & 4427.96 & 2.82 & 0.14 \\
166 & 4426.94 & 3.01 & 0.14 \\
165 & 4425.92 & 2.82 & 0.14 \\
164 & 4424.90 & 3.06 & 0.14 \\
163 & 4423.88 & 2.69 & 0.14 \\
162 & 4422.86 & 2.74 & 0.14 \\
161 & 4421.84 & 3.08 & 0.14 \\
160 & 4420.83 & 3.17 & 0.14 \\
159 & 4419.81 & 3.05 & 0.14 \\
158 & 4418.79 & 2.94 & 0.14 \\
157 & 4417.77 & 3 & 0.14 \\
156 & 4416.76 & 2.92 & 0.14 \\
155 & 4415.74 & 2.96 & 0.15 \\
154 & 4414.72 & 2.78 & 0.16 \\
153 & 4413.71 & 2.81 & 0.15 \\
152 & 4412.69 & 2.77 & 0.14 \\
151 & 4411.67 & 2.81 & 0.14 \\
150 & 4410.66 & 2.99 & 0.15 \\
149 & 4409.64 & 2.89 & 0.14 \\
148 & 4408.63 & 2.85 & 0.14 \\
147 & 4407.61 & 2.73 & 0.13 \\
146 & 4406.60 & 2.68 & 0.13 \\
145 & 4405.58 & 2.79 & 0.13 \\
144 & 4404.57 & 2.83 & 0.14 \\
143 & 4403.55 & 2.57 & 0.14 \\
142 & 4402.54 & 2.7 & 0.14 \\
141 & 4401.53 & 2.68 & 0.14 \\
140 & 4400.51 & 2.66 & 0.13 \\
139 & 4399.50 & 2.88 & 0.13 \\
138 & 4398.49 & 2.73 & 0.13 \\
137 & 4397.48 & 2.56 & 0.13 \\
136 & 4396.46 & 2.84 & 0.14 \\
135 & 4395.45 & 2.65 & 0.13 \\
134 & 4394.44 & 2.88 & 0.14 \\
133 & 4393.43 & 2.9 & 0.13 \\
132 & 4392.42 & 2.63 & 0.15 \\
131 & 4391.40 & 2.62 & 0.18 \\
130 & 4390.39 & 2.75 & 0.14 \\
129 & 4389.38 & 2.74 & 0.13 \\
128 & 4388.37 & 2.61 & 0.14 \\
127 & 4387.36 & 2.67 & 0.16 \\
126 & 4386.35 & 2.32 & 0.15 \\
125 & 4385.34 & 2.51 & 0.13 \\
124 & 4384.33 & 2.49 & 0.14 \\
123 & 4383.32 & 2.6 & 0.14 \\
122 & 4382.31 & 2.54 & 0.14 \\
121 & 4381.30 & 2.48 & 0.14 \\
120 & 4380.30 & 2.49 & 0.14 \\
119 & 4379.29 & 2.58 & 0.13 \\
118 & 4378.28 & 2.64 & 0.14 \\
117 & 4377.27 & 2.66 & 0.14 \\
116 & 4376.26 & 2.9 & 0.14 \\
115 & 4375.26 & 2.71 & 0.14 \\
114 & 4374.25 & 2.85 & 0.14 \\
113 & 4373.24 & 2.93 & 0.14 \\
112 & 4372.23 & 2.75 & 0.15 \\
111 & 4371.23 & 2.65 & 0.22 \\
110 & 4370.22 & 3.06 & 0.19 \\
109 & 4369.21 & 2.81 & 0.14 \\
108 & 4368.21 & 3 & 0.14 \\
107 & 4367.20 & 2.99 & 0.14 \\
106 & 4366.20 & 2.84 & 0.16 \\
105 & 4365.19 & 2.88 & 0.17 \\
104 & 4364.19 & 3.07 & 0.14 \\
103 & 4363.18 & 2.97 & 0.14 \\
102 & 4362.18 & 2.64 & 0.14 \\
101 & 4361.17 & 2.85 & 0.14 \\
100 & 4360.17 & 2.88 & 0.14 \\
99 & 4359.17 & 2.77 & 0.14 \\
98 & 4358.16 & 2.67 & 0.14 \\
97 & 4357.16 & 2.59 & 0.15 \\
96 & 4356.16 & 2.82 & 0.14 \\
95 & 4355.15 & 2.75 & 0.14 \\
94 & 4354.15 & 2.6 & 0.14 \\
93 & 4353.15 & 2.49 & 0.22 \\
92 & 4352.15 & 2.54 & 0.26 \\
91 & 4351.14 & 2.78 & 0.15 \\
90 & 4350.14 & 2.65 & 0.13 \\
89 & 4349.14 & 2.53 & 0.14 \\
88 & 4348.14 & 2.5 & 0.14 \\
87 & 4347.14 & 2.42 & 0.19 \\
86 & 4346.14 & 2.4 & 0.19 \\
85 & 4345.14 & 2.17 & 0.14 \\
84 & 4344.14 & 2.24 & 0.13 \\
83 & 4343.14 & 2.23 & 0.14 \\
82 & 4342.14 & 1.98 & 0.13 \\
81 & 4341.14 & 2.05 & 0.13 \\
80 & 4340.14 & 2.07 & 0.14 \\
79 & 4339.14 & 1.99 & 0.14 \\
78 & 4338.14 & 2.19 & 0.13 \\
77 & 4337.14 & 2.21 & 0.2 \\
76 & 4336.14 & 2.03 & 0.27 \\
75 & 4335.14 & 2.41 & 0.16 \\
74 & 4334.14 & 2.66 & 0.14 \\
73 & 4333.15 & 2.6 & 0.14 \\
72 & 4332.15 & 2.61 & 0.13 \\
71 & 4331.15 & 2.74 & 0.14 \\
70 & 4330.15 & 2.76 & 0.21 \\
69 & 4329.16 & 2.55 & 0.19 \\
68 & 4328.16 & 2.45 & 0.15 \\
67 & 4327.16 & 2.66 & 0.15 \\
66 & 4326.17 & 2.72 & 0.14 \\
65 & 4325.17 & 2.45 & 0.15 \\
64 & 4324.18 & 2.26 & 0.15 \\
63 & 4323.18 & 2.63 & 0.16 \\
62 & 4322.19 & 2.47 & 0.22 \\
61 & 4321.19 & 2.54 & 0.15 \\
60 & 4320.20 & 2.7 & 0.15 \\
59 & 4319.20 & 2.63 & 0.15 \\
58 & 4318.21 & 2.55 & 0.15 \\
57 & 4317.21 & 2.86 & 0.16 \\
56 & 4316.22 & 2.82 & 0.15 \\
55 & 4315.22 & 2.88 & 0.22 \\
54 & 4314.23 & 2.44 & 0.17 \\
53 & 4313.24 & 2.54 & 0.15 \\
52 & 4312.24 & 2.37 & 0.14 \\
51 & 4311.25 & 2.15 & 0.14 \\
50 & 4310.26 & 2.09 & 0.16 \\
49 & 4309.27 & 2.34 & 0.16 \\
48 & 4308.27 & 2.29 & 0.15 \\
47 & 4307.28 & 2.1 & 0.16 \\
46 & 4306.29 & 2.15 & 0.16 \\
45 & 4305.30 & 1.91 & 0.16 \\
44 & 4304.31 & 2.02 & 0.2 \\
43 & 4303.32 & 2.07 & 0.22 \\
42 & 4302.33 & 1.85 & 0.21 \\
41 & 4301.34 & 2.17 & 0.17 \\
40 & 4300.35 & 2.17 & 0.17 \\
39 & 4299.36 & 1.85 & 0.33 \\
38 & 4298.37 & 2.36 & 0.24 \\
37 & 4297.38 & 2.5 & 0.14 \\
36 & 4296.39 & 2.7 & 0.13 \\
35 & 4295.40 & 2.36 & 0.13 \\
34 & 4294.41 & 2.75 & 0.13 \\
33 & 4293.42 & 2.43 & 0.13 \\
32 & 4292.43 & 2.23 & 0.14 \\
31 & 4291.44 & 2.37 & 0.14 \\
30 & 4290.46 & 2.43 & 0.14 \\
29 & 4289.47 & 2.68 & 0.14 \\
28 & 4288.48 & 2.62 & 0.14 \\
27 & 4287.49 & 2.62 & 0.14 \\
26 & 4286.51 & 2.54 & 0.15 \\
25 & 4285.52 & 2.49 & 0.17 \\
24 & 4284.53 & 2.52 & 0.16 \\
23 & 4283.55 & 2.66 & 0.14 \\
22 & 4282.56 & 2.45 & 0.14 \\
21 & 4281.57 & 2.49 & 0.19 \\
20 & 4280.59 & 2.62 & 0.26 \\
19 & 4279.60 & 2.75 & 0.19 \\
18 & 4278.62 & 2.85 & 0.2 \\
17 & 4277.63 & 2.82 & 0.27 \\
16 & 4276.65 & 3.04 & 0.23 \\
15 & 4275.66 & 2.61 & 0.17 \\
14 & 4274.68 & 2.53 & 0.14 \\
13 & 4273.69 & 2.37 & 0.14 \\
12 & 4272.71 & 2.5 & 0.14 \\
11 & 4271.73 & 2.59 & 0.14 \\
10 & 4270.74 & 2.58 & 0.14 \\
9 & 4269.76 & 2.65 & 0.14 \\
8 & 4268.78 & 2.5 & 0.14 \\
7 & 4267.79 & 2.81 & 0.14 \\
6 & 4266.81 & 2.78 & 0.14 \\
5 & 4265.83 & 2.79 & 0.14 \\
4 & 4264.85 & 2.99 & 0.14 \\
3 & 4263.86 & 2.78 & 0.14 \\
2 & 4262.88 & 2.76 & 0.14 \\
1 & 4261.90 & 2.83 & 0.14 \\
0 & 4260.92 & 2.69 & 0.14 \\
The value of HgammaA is 0.7 Angstrom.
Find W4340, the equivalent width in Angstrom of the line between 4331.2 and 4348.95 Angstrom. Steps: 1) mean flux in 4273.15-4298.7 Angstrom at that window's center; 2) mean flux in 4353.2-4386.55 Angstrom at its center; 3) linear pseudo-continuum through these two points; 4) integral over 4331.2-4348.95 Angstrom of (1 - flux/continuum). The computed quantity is 2.5 Angstrom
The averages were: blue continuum 2.57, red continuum 2.74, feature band 2.3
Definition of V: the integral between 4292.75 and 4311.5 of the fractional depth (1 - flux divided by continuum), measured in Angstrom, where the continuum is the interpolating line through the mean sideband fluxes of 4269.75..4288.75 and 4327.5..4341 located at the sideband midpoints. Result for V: 2.2 Angstrom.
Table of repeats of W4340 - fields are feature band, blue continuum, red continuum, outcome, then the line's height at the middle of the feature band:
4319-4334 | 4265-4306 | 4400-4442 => 0.1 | 2.6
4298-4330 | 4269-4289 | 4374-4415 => 3.1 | 2.64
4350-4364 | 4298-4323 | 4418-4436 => -0.9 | 2.57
